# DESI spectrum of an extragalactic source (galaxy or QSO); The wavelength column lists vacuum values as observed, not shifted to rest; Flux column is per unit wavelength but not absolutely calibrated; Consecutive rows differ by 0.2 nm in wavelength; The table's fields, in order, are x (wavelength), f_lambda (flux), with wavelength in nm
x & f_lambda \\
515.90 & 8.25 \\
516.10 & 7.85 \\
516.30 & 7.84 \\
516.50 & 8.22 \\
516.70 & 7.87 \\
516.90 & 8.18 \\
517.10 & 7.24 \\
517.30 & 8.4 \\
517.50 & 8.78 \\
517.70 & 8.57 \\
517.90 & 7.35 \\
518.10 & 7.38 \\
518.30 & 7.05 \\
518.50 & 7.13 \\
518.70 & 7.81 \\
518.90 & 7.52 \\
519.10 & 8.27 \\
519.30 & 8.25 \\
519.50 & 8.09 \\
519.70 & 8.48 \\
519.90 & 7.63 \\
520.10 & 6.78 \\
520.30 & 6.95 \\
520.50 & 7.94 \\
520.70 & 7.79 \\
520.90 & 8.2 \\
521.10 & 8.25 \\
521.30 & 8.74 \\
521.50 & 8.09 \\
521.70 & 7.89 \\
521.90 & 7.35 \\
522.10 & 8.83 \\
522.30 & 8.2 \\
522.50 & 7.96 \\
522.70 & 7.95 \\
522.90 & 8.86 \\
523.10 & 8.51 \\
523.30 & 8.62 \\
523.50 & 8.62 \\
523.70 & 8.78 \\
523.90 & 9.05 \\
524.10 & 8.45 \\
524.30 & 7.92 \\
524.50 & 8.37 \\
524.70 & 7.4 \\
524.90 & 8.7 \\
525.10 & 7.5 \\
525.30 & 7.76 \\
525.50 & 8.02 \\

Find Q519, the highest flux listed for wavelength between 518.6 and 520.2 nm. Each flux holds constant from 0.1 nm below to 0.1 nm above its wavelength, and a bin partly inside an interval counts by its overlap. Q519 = 8.48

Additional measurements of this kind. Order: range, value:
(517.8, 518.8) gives 7.81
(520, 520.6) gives 7.94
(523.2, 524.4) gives 9.05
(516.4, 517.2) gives 8.22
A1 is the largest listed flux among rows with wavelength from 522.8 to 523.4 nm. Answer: 8.86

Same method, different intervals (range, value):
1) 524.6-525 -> 8.7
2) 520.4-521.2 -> 8.25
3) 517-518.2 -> 8.78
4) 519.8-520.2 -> 7.63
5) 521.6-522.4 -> 8.83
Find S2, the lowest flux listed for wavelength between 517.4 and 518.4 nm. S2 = 7.05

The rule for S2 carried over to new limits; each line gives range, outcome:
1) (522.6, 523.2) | 7.95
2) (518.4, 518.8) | 7.13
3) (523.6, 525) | 7.4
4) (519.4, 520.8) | 6.78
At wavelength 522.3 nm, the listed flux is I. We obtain 8.2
